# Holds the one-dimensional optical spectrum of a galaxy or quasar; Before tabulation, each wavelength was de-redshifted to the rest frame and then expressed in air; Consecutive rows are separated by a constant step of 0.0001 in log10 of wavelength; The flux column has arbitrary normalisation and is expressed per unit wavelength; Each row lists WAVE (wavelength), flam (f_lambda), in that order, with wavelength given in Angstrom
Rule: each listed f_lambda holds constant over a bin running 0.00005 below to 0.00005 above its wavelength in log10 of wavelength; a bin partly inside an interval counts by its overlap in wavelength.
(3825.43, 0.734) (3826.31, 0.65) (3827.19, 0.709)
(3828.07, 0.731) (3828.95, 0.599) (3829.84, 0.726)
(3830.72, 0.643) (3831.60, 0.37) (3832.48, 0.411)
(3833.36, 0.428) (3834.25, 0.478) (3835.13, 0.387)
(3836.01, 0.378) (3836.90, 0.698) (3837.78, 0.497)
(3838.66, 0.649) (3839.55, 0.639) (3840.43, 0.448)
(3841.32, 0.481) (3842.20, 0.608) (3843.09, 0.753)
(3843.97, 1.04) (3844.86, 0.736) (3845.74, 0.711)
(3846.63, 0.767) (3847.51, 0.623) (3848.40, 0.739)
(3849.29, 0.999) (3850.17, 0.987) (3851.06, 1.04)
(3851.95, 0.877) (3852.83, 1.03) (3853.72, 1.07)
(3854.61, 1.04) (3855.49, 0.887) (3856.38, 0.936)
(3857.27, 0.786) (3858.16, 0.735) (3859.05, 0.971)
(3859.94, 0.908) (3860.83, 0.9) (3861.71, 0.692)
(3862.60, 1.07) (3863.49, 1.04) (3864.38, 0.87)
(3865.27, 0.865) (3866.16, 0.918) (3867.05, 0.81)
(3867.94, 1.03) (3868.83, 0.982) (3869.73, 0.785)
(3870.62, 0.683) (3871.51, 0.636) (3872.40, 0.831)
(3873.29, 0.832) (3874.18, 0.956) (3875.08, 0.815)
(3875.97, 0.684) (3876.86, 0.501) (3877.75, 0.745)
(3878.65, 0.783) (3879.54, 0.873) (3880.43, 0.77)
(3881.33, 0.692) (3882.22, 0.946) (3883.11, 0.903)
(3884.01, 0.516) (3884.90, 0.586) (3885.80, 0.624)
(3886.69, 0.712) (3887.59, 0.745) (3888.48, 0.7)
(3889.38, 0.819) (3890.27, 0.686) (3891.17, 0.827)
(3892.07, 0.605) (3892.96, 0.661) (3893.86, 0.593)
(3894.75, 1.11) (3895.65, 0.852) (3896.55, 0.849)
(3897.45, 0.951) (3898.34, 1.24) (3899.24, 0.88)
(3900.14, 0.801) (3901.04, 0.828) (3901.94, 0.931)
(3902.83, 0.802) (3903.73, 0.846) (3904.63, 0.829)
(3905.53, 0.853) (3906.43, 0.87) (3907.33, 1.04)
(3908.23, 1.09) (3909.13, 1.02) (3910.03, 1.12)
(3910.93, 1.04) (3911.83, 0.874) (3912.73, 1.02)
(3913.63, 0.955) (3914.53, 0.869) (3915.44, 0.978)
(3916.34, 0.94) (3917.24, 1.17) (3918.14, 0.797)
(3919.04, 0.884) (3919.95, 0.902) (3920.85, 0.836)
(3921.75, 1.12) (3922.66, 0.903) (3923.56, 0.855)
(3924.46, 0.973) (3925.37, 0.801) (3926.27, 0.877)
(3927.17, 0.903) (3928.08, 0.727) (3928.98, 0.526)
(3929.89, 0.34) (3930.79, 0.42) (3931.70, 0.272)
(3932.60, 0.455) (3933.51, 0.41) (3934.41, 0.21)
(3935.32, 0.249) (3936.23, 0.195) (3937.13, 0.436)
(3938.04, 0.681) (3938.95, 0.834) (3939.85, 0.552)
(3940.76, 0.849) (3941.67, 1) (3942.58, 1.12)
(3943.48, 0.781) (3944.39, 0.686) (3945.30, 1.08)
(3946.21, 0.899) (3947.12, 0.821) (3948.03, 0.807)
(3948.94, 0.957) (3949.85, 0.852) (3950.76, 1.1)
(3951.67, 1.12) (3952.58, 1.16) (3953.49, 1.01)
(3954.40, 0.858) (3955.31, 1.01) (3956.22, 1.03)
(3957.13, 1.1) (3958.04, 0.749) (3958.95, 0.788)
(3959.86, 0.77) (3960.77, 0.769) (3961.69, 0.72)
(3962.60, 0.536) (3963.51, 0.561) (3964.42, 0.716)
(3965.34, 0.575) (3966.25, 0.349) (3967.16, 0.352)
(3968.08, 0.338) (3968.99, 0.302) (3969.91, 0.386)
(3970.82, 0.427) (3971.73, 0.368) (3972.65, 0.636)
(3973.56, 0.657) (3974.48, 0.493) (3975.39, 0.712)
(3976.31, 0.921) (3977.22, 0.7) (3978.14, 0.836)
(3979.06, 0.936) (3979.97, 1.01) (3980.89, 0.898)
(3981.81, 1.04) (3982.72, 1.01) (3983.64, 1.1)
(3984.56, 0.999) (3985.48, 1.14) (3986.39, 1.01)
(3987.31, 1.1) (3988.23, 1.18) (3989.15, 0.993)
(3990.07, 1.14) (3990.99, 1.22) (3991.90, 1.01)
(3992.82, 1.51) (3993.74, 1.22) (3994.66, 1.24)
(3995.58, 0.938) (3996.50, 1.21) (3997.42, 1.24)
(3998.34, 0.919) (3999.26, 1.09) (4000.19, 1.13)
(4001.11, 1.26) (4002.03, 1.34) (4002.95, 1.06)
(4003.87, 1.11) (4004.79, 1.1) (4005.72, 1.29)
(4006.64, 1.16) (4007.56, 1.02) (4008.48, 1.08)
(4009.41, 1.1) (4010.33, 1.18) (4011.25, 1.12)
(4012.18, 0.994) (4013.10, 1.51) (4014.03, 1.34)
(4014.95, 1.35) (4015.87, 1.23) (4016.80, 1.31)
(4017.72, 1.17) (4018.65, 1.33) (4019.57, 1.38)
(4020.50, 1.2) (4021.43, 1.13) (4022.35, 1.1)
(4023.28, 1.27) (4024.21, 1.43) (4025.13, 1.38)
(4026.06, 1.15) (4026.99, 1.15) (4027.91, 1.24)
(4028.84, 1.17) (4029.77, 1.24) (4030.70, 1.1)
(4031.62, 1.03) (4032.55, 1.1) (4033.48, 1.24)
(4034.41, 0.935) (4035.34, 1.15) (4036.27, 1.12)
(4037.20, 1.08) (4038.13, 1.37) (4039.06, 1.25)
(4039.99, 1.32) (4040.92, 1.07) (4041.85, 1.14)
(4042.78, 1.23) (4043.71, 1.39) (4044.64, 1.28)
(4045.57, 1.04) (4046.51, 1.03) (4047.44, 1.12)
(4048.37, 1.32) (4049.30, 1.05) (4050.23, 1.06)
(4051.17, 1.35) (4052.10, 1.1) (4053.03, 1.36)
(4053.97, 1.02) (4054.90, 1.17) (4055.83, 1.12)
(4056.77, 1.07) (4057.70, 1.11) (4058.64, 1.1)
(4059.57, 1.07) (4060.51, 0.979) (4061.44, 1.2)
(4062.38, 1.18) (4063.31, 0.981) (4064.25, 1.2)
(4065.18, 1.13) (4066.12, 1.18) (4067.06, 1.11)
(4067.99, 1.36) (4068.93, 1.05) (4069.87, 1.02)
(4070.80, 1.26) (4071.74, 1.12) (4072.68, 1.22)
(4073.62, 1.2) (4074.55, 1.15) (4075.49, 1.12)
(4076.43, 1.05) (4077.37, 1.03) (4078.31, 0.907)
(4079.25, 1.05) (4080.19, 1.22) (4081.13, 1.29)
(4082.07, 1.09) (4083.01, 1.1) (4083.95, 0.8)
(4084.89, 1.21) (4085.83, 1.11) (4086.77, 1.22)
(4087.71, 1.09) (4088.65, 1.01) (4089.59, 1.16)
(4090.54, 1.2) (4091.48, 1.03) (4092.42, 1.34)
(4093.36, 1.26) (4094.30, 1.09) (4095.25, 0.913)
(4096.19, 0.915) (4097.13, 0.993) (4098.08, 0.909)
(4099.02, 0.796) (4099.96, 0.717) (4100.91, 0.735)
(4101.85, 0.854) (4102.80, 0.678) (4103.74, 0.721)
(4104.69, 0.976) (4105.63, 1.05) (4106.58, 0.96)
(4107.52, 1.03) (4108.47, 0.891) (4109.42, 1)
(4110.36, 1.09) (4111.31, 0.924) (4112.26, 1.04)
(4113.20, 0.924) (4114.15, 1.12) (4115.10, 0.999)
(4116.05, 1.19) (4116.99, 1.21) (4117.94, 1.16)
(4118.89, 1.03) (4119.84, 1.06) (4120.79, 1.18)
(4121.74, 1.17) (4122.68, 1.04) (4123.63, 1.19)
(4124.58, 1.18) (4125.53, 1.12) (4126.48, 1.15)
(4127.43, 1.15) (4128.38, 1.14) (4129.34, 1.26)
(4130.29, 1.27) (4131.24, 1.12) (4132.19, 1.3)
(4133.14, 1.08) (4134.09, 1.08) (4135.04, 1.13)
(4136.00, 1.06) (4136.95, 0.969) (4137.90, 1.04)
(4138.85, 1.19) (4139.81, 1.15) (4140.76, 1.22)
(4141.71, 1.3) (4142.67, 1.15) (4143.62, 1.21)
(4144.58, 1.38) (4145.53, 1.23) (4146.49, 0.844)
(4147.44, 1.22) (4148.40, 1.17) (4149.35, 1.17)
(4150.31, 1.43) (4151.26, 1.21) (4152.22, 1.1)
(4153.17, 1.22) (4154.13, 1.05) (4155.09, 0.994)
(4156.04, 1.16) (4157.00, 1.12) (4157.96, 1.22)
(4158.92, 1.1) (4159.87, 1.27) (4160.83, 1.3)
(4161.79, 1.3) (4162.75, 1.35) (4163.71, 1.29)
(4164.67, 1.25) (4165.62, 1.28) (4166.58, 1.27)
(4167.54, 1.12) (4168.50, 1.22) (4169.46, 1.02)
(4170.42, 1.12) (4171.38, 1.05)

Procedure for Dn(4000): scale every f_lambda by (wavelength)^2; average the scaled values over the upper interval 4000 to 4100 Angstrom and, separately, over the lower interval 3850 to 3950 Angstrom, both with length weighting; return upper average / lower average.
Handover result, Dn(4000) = 1.5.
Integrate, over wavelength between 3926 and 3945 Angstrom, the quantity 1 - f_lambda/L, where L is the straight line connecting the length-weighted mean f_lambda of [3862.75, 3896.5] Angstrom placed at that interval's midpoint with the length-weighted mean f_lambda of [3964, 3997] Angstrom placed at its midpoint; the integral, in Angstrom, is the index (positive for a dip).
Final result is 5.2 Angstrom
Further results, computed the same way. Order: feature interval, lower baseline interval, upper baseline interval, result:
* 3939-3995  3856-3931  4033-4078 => 7.3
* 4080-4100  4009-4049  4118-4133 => 1.7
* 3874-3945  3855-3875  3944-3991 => 5.3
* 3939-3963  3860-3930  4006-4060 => 2.3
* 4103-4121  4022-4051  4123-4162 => 2.3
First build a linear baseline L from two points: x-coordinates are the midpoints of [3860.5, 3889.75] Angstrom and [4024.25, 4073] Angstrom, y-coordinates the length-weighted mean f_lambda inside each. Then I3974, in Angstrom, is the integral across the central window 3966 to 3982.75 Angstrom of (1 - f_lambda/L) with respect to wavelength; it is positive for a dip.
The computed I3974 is 6.0 Angstrom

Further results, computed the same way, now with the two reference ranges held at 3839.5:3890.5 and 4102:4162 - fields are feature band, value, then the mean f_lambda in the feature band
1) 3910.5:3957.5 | 4.0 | 0.812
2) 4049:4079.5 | -2.6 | 1.12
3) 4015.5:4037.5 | -4.4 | 1.19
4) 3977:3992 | -1.2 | 1.02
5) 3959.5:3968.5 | 3.5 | 0.567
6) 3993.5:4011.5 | -3.2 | 1.14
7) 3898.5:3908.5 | -0.5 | 0.894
